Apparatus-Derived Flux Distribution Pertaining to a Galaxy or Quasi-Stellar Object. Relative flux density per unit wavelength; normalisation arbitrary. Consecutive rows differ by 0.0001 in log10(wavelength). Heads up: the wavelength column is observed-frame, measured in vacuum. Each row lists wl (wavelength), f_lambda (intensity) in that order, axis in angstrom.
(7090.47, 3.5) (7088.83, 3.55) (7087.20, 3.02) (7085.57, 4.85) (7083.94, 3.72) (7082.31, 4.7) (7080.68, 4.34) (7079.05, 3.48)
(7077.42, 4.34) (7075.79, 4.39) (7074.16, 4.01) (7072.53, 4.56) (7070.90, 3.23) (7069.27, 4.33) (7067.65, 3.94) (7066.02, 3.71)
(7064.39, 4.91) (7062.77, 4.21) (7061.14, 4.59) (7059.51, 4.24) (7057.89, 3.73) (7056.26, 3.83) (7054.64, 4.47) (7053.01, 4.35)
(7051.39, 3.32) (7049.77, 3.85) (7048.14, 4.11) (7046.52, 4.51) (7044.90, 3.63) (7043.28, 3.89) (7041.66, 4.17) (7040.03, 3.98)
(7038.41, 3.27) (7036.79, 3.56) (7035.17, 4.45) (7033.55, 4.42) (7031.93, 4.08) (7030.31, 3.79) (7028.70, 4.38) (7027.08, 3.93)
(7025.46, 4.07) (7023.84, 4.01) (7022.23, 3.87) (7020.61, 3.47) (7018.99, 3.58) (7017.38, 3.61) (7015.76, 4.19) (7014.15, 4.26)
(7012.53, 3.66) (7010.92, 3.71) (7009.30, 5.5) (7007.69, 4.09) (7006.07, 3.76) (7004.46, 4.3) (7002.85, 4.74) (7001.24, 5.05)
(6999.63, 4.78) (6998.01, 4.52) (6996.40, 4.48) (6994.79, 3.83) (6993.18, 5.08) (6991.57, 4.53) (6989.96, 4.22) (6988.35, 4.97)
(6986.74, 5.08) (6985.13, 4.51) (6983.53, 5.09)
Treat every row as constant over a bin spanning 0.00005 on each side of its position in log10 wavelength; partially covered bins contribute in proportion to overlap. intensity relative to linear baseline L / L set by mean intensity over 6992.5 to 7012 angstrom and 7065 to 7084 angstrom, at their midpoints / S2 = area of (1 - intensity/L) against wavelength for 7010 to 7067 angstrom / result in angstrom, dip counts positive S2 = 3.67 angstrom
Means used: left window 4.47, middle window 4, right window 4.08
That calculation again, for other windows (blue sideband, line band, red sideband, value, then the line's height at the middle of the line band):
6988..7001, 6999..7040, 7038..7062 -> 2.1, 4.31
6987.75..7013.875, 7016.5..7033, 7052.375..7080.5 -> 1.7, 4.33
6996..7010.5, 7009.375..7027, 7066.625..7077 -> 2.1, 4.45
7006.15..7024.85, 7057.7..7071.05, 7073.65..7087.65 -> -0.2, 4.09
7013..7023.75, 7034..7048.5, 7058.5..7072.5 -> 0.1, 4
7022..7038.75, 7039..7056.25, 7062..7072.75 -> 0.2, 4.05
